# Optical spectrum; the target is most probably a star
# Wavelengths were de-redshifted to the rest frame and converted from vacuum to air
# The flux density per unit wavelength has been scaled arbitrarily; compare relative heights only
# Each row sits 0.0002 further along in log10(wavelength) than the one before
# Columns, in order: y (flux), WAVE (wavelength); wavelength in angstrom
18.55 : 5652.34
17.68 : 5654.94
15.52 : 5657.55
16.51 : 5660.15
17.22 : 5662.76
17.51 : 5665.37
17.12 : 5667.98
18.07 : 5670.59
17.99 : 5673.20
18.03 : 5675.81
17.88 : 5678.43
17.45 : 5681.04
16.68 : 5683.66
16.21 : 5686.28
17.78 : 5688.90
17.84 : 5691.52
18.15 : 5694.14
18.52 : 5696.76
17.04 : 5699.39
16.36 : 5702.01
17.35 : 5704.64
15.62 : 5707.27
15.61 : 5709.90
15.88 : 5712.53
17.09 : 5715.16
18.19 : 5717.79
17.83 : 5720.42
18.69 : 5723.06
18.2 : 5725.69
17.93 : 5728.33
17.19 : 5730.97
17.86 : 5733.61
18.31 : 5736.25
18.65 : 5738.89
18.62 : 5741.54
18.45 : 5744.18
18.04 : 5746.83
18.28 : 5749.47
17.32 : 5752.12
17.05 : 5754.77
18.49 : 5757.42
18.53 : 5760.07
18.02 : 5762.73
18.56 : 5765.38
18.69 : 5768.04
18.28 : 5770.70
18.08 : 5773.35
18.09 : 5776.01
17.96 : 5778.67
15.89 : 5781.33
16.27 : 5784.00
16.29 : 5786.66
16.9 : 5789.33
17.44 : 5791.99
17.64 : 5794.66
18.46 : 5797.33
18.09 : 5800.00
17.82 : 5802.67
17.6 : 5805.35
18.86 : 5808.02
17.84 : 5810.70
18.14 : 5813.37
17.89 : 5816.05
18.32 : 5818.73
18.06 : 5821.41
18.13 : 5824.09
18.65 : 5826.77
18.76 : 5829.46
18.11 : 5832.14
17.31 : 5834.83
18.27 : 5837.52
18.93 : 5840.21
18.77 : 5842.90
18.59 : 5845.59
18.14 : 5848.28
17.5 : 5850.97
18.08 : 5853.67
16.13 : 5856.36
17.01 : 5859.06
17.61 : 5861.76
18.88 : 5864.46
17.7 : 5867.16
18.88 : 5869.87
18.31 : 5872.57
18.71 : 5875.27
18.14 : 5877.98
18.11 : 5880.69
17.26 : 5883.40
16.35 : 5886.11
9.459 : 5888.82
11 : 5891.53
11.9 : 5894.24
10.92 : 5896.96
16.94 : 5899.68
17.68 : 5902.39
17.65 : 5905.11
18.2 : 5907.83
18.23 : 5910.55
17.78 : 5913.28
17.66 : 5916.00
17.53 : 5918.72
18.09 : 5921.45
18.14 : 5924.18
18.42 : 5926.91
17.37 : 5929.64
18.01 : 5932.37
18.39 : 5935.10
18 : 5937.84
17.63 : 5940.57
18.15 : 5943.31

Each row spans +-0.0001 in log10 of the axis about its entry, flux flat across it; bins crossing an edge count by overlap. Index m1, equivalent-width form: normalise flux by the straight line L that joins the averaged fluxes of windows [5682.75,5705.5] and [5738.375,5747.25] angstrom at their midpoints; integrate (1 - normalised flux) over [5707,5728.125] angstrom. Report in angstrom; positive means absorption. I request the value 0.7 angstrom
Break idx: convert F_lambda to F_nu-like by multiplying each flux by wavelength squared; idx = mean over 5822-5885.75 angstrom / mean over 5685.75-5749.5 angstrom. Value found 1.08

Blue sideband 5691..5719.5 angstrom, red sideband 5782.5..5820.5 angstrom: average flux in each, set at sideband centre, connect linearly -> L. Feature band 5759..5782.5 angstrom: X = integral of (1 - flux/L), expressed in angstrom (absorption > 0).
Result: -0.73 angstrom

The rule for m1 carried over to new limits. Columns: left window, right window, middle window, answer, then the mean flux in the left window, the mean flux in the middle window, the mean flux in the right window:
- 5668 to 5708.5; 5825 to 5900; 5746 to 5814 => -2.5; 17.4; 17.8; 16.9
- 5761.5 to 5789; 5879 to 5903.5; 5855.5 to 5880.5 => -4.9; 17.6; 18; 14.4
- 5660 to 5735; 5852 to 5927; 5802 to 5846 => -3.2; 17.4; 18.2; 16.8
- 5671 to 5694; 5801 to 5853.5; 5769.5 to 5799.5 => 1.0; 17.5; 17.4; 18.2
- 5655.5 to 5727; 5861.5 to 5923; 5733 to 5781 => -3.0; 17.3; 18.1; 16.6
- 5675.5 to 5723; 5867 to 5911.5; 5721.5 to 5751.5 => -2.1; 17.2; 18.2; 16.1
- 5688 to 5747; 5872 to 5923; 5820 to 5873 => -4.5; 17.6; 18.1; 16.3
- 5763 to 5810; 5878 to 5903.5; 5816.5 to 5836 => -2.0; 17.7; 18.2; 14.6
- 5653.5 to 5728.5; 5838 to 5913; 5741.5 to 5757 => -0.7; 17.3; 17.9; 16.9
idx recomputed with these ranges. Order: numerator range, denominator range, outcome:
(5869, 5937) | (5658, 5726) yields 1.04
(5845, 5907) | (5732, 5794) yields 0.97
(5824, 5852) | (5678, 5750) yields 1.09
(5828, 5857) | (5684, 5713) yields 1.12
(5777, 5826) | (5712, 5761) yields 1.01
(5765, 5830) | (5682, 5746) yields 1.05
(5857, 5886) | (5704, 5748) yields 1.07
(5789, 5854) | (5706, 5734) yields 1.09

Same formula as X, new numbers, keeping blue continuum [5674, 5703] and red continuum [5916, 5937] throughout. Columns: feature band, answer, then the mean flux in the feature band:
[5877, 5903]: 4.7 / 14.6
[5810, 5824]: -0.3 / 18.1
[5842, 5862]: 0.1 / 17.7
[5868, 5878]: -0.4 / 18.5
